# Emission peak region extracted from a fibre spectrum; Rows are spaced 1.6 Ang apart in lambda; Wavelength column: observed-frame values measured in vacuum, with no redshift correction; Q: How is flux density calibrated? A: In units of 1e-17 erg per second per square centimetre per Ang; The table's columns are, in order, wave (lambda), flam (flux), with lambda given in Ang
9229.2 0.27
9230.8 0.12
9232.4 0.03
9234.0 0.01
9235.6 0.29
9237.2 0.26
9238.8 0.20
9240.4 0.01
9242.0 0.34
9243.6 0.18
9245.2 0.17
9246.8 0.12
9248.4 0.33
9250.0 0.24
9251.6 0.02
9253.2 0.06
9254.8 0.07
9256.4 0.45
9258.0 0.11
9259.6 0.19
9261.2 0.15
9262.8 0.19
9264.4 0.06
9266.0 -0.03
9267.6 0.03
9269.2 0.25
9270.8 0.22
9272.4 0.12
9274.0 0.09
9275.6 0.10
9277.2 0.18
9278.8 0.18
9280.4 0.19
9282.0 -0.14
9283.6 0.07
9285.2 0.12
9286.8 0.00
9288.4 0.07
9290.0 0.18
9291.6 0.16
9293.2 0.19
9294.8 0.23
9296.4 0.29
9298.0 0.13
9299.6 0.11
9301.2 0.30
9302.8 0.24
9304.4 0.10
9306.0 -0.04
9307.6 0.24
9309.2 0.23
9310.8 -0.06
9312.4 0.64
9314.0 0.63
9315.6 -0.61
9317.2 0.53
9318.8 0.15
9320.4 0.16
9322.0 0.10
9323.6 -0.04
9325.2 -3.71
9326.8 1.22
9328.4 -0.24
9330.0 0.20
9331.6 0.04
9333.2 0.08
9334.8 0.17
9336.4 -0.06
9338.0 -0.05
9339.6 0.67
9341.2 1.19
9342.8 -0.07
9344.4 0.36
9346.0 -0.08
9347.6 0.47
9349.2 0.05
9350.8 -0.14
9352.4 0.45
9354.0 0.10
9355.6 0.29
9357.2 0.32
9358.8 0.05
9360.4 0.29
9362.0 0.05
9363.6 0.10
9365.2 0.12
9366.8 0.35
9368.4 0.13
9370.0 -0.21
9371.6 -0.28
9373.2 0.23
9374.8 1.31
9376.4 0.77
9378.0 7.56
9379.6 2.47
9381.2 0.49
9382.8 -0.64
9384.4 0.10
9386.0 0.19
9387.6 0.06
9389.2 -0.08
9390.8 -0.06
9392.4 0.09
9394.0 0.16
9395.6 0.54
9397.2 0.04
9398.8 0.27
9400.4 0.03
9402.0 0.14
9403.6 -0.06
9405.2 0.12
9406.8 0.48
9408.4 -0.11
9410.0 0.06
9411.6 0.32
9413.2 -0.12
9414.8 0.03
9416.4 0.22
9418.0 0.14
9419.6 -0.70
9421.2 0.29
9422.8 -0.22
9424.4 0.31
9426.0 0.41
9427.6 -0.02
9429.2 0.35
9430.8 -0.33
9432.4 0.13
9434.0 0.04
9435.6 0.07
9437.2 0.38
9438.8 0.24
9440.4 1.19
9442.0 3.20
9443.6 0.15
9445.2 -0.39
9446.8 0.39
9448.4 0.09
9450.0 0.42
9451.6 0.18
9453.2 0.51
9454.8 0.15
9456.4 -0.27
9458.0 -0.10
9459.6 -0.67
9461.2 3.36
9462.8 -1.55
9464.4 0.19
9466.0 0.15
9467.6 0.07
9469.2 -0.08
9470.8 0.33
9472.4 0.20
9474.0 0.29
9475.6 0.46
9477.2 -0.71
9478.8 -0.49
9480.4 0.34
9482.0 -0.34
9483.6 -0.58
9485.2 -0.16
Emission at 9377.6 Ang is H-beta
